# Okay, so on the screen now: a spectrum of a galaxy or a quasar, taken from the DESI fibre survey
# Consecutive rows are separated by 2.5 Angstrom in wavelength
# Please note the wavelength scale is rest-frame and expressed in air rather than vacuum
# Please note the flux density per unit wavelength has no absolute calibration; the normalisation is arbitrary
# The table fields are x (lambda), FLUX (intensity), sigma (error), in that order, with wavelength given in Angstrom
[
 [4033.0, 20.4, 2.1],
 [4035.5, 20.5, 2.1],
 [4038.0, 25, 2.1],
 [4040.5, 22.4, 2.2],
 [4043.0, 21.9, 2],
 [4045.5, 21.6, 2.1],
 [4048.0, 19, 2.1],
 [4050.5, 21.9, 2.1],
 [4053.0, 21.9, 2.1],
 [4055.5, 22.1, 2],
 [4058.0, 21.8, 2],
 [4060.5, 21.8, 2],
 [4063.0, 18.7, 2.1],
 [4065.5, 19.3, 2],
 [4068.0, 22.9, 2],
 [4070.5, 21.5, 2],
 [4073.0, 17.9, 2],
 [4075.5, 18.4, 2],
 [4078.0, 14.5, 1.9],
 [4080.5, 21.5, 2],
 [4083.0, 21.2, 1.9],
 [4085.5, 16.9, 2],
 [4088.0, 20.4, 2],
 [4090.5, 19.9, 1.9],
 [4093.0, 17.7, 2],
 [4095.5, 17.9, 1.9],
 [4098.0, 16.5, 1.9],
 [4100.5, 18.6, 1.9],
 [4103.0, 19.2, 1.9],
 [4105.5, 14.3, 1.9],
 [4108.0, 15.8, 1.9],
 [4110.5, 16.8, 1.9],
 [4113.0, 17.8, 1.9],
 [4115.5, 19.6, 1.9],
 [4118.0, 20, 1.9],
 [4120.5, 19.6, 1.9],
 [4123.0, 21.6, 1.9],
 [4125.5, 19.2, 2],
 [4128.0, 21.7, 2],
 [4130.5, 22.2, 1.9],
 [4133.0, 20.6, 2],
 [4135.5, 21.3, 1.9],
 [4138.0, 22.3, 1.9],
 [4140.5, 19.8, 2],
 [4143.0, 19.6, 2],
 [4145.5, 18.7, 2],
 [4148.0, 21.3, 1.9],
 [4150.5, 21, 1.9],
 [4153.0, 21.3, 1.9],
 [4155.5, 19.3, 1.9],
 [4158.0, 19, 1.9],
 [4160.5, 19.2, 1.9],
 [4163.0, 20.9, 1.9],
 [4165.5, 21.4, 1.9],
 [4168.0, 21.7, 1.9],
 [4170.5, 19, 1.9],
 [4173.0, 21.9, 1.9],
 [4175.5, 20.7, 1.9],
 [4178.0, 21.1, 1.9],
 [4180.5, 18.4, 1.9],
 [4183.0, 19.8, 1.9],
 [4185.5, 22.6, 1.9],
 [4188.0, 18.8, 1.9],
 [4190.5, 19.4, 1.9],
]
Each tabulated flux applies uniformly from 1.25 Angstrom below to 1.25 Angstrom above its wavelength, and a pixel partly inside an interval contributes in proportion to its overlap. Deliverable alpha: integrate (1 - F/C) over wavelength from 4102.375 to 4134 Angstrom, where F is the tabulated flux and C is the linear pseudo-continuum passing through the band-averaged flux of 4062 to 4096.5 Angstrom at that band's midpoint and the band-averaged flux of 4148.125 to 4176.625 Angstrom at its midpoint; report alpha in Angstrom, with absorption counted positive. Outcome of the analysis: 1.2 Angstrom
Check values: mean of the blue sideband 19.2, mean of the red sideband 20.5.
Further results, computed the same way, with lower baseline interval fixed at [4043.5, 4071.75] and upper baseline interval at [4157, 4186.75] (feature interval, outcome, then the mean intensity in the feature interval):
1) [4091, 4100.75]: 1.5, 17.8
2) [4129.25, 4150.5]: -0.1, 20.7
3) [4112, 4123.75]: 0.6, 19.7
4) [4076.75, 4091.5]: 1.4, 19.1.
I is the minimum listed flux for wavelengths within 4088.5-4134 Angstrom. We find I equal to 14.3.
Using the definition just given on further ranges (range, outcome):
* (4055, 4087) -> 14.5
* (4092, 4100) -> 16.5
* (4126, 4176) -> 18.7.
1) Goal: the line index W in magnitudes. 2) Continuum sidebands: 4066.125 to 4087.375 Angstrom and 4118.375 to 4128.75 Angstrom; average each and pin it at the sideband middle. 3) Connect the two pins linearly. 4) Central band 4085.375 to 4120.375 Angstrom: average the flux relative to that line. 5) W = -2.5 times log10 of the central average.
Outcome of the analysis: 0.11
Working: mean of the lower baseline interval 19.4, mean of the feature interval 18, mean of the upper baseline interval 20.4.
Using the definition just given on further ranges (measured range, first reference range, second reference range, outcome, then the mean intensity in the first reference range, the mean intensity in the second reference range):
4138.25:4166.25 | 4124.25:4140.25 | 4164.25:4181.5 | 0.04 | 21.1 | 20.6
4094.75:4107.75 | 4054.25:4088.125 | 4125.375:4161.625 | 0.17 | 19.9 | 20.5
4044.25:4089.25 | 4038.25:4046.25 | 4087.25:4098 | 0.02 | 22.4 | 18.6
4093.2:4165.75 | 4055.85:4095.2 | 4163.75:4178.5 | 0.05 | 19.6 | 21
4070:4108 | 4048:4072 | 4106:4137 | 0.12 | 21.2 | 19.6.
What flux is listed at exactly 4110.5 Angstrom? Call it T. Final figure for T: 16.8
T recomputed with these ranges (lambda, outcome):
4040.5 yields 22.4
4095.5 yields 17.9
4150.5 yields 21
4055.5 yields 22.1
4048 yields 19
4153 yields 21.3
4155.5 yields 19.3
